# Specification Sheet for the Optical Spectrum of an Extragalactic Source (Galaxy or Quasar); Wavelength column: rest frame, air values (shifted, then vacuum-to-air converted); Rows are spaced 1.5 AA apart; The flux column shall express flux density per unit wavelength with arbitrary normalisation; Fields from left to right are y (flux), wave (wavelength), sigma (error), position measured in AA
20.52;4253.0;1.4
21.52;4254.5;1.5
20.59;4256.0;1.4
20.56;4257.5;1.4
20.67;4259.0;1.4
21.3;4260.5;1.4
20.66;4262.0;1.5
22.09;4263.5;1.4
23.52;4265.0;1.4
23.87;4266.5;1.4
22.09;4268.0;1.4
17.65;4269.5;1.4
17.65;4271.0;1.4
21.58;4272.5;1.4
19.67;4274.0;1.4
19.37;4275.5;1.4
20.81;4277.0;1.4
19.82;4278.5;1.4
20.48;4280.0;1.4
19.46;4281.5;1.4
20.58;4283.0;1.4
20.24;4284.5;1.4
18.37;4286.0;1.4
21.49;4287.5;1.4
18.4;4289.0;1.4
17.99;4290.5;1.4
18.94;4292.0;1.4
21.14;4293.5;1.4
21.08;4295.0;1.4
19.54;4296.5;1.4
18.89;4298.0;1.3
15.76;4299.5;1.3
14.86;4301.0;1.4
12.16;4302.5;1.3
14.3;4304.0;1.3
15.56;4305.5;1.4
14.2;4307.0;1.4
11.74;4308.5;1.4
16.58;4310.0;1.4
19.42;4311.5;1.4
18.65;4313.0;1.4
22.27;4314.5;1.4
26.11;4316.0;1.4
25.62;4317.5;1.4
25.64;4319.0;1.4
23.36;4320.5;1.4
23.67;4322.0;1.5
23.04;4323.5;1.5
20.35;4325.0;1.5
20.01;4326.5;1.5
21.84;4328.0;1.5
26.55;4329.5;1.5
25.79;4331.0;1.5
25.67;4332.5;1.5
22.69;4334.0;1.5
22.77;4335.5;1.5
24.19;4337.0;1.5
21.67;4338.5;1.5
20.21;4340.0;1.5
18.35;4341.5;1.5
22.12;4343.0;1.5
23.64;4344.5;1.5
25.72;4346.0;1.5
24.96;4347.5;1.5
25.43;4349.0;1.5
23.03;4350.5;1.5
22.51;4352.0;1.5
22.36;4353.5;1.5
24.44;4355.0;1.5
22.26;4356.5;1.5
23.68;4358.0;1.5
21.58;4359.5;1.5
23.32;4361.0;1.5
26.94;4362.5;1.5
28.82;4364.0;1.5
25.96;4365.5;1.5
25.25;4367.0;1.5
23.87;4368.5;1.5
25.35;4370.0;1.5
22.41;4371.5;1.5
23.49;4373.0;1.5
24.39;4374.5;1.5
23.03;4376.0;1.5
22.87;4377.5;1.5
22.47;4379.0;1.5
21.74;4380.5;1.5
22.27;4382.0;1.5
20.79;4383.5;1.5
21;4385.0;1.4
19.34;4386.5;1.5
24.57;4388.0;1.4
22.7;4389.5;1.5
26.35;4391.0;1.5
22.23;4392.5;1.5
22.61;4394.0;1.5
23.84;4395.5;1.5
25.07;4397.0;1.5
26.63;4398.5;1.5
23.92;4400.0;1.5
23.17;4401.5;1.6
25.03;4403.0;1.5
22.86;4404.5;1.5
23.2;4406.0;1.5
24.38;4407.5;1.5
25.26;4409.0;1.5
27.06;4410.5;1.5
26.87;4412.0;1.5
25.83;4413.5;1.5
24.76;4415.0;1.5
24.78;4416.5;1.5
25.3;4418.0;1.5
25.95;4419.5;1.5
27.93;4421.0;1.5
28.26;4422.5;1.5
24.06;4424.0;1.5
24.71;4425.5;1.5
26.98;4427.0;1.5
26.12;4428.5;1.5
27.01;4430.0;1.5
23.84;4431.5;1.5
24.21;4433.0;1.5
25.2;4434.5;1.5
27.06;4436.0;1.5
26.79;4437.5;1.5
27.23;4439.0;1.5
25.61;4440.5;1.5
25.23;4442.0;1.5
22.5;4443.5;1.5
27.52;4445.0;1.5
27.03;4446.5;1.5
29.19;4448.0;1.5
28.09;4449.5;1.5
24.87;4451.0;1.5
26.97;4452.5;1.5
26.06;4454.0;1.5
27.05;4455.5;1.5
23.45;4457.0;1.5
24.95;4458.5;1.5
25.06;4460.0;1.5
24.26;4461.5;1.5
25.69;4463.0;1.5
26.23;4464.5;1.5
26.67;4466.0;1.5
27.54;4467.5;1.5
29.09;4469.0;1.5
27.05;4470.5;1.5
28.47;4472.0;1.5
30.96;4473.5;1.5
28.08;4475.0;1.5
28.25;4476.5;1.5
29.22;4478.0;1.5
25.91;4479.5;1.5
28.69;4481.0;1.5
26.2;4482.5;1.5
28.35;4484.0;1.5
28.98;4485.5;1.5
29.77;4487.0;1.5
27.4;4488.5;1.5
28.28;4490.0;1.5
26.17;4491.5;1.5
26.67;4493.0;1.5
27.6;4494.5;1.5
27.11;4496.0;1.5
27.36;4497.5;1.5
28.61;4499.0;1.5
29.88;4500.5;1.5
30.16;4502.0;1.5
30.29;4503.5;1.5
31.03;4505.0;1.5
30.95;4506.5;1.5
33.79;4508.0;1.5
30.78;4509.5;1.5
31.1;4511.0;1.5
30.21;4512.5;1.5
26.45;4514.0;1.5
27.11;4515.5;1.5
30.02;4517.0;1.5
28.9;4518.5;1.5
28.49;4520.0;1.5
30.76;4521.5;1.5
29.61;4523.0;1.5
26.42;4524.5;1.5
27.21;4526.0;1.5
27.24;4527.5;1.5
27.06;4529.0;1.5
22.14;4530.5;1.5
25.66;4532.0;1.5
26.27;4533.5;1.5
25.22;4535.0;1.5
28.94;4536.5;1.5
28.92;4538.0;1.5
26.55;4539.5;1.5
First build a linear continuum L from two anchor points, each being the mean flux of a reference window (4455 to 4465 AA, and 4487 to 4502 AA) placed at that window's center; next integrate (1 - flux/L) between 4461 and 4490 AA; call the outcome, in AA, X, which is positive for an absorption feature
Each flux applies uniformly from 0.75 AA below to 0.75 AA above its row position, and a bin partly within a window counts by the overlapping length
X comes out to -1.5 AA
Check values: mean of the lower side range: 25.2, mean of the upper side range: 27.9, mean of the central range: 27.8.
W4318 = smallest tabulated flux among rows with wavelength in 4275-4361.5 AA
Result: 11.74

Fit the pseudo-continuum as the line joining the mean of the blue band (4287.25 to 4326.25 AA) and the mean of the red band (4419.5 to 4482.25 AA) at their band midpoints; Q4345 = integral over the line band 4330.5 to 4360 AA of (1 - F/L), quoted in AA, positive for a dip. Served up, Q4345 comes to -2.73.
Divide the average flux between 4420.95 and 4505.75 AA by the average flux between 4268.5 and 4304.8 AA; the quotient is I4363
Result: 1.44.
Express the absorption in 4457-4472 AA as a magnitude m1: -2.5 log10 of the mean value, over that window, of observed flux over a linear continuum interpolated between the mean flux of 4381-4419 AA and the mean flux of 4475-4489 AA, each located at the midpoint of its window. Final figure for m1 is 0.04 mag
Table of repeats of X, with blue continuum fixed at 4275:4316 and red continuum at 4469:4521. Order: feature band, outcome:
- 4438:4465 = 0.6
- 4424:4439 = -0.2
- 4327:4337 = -1.9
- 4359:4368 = -1.4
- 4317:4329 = -1.9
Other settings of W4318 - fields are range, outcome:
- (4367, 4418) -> 19.34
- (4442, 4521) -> 22.5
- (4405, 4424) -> 23.2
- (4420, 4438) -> 23.84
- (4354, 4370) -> 21.58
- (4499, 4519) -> 26.45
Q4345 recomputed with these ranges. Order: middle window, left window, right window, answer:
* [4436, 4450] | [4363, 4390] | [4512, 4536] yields -0.76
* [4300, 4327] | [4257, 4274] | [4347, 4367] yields 4.15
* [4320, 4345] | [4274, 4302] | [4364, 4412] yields -1.69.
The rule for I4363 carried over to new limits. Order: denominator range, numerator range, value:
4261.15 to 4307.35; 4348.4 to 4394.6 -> 1.22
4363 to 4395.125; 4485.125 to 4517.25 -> 1.24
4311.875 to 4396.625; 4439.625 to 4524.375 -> 1.20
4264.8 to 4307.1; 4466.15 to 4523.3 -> 1.52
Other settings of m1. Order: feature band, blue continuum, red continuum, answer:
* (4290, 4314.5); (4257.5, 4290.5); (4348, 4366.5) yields 0.26 mag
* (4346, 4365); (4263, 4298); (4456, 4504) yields -0.06 mag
